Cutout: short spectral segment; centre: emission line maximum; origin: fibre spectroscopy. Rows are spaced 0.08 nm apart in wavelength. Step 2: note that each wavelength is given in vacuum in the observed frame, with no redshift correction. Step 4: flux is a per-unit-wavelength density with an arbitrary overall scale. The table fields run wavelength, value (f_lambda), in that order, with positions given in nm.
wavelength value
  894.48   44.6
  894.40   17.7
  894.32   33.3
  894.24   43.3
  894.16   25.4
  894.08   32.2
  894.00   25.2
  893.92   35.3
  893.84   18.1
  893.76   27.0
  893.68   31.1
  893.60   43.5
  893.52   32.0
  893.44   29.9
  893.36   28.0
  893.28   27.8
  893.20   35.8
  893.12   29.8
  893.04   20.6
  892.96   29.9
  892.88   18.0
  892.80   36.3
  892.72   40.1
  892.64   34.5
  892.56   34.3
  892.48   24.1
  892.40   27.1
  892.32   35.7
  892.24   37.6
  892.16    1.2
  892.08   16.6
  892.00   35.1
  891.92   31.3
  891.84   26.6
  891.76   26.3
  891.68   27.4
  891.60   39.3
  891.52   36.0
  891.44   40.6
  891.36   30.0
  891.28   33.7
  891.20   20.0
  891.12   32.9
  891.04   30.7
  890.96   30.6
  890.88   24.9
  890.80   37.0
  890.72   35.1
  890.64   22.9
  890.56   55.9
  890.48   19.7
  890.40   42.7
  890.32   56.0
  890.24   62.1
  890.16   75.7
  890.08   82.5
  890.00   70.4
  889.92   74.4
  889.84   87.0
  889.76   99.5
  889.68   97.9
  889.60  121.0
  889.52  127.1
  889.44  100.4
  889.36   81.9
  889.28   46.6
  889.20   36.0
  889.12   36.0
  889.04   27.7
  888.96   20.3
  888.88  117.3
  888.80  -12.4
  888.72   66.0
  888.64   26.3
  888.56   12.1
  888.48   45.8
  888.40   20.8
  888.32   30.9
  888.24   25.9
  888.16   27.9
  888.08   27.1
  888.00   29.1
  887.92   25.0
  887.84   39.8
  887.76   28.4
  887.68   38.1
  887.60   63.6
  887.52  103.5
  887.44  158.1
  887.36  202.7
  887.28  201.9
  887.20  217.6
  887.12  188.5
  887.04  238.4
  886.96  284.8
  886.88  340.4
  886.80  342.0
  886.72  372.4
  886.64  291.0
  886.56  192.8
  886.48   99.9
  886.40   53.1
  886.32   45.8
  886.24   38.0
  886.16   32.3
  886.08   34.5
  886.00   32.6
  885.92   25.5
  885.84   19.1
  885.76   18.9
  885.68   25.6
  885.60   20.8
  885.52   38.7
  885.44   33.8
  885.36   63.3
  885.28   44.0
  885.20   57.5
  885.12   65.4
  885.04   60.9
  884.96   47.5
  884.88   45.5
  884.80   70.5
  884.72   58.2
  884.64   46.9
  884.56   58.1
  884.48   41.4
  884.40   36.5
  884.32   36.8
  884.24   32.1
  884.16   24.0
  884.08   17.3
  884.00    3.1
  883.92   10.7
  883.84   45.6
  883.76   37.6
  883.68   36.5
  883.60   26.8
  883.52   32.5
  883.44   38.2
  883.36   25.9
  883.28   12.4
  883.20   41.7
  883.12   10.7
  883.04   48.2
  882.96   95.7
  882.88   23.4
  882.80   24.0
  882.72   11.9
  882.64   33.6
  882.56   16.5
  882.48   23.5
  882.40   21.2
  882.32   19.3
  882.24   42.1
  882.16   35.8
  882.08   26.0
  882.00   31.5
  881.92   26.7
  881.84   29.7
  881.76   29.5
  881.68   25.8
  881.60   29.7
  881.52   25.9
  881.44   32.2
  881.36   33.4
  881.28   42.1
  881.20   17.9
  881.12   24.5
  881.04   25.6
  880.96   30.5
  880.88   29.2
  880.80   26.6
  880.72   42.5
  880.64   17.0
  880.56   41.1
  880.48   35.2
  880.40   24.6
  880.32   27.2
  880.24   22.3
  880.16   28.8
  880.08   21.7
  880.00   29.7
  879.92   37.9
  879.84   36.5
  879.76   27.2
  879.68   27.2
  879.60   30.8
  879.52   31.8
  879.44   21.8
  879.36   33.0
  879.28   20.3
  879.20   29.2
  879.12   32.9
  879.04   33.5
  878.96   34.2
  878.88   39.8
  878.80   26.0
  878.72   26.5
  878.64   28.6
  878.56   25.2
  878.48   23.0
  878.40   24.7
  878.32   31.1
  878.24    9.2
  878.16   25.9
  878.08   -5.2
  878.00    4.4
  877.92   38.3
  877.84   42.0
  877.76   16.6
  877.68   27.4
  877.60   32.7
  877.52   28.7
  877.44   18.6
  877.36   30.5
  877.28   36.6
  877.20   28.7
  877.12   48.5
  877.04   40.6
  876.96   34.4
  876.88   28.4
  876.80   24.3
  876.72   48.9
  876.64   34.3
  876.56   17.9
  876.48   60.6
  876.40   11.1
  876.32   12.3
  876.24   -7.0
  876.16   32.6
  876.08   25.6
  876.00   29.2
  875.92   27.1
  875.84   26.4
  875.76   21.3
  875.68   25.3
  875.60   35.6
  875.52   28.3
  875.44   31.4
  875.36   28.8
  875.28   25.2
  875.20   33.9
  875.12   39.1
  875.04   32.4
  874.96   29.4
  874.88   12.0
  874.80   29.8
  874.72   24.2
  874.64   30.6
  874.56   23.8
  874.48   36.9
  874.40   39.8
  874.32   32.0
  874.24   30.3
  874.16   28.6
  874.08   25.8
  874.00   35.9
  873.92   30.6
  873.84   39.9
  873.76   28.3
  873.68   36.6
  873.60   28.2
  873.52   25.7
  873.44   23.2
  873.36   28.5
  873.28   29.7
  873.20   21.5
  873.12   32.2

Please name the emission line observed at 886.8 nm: H-alpha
